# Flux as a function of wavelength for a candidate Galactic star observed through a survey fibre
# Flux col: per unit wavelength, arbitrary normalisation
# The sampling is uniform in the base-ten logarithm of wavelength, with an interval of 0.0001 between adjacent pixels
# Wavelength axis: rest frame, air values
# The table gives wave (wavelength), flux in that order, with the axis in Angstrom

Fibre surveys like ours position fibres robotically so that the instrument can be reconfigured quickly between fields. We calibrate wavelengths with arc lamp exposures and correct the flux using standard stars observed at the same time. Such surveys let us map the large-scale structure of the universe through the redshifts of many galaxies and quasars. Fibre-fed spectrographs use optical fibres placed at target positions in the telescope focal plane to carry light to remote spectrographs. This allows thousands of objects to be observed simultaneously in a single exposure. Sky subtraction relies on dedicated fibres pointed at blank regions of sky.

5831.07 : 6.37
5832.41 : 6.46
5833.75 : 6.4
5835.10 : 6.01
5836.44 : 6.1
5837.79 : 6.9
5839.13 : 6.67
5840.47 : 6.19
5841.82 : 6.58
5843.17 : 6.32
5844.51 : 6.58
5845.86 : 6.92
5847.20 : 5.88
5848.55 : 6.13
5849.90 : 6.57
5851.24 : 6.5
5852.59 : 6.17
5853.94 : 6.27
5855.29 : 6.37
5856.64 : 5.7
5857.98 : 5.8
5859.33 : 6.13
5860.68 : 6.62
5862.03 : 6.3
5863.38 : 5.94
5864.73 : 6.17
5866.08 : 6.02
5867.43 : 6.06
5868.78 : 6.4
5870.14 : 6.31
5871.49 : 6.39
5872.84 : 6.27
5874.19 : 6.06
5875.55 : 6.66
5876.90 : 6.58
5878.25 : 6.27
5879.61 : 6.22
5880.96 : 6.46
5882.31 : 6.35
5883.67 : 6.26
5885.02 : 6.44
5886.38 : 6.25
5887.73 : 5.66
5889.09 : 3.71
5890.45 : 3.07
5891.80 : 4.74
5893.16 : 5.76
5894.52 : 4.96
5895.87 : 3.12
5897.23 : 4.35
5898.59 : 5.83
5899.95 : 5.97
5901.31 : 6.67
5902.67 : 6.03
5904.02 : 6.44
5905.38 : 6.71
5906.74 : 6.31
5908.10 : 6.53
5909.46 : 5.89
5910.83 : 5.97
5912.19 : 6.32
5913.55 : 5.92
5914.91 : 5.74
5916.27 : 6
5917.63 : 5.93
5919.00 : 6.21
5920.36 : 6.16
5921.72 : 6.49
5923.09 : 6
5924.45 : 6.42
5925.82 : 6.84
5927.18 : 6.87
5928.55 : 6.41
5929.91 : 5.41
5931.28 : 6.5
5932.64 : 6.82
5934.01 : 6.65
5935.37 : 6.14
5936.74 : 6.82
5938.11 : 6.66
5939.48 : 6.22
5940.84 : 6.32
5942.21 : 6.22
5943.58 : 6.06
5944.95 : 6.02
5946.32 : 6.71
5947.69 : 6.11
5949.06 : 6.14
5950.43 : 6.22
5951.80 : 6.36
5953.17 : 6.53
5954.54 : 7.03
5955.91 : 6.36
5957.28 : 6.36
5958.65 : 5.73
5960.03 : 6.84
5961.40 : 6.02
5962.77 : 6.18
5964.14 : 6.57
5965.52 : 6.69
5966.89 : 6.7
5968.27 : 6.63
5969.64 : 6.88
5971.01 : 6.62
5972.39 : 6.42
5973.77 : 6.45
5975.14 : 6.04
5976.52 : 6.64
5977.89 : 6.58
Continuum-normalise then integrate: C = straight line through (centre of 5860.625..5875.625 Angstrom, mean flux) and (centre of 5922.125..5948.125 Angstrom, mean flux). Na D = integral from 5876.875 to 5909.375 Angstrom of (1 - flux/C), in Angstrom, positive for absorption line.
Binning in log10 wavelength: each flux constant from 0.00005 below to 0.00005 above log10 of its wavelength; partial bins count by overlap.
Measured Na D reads 3.1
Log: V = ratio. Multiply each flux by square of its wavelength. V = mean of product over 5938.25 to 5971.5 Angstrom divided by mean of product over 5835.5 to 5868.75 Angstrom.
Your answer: 1.1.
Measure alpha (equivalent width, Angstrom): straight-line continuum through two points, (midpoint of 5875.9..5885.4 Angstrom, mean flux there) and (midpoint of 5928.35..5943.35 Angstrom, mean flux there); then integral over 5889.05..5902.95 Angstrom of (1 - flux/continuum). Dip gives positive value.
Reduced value 3.1 Angstrom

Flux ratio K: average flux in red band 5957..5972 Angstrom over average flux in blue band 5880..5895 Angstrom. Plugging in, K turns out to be 1.19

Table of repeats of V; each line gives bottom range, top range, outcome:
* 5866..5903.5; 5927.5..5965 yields 1.13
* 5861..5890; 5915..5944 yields 1.05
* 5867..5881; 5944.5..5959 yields 1.03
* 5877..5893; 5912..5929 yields 1.12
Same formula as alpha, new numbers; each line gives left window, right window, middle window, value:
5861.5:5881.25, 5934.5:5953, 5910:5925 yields 0.5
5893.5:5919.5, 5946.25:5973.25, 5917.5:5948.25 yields -1.1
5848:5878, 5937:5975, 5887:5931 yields 3.9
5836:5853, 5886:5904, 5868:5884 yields -2.1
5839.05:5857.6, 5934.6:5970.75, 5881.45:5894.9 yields 2.1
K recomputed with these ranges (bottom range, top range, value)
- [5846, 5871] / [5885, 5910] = 0.88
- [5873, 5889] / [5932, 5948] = 1.03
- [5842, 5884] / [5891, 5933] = 0.95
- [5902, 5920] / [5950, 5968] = 1.05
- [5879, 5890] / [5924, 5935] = 1.11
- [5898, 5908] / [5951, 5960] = 1.02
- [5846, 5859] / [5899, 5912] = 1.01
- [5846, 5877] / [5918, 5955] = 1.02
